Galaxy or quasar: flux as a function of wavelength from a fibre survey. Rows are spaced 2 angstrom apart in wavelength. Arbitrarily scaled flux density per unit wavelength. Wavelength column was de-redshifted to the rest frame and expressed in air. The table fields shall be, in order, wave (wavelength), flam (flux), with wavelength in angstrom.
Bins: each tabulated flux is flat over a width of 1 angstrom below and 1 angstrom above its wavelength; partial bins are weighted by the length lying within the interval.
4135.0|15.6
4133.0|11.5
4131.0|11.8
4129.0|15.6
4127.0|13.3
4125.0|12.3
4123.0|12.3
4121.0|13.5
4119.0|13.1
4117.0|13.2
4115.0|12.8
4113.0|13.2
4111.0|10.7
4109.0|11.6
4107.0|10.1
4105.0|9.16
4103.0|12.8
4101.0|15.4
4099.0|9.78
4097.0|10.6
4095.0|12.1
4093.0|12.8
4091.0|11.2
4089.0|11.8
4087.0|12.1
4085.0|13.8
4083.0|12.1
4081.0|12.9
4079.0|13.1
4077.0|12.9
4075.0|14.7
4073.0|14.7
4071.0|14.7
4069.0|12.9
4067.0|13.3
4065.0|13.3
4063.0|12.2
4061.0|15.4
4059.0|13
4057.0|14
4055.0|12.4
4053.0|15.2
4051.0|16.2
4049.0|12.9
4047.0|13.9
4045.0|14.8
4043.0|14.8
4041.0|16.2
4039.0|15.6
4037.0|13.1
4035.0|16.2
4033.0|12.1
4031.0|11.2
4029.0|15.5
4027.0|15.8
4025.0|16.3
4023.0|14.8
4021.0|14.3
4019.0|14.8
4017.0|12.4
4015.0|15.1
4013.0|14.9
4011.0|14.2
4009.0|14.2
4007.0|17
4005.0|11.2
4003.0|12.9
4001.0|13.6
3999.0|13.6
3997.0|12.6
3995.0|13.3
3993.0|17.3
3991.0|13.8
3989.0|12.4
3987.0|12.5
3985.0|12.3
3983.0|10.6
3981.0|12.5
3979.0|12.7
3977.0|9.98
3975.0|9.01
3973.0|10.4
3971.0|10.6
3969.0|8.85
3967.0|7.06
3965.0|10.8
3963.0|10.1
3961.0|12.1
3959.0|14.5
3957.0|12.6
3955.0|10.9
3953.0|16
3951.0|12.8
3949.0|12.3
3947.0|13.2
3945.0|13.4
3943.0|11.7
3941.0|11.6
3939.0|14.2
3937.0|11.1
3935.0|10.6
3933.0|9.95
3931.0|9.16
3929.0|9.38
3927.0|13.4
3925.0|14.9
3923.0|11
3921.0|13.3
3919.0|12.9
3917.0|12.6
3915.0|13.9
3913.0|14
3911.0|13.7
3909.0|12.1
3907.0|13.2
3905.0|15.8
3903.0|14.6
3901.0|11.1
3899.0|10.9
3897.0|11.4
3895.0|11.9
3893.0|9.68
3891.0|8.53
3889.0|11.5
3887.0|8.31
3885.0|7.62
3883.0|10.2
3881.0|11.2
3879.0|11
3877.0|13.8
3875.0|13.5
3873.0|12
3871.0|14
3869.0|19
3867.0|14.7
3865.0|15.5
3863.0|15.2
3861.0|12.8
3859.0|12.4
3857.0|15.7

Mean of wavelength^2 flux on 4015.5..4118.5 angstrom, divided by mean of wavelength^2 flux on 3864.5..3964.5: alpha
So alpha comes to 1.17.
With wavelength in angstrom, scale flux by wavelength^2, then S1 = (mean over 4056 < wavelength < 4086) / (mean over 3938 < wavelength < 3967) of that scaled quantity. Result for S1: 1.2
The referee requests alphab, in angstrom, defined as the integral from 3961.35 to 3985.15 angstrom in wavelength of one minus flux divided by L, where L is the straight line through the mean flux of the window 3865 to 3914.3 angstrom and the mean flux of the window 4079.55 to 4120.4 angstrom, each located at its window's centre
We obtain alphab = 3.58 angstrom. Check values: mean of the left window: 12.3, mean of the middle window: 10.4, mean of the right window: 12.1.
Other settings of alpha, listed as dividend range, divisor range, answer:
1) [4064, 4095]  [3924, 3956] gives 1.15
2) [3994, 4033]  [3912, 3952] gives 1.19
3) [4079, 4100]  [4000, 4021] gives 0.89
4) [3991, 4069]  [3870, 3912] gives 1.30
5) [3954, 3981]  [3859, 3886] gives 0.87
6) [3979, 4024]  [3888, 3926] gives 1.15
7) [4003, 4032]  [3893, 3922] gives 1.18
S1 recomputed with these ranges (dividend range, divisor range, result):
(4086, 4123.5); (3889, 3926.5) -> 1.06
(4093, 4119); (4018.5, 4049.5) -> 0.85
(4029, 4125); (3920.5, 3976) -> 1.21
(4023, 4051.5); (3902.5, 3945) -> 1.23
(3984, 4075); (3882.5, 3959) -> 1.23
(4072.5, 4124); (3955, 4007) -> 1.09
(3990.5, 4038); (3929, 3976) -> 1.28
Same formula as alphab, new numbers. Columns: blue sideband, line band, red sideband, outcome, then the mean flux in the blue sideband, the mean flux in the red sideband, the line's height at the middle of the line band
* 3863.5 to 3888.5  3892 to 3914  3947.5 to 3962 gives 0.30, 12.6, 13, 12.7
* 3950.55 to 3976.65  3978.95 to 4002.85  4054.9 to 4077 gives -2.57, 11.1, 13.7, 11.8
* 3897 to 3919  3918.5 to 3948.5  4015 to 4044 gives 3.18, 13.1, 14.5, 13.4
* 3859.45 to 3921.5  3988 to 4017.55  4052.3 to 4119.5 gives -2.95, 12.6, 12.7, 12.7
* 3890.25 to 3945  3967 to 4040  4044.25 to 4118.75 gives -3.68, 12.1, 12.9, 12.5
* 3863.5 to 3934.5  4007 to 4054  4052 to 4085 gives -4.69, 12.3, 13.6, 13.3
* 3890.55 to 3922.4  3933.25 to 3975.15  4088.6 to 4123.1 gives 2.60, 12.5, 12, 12.4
